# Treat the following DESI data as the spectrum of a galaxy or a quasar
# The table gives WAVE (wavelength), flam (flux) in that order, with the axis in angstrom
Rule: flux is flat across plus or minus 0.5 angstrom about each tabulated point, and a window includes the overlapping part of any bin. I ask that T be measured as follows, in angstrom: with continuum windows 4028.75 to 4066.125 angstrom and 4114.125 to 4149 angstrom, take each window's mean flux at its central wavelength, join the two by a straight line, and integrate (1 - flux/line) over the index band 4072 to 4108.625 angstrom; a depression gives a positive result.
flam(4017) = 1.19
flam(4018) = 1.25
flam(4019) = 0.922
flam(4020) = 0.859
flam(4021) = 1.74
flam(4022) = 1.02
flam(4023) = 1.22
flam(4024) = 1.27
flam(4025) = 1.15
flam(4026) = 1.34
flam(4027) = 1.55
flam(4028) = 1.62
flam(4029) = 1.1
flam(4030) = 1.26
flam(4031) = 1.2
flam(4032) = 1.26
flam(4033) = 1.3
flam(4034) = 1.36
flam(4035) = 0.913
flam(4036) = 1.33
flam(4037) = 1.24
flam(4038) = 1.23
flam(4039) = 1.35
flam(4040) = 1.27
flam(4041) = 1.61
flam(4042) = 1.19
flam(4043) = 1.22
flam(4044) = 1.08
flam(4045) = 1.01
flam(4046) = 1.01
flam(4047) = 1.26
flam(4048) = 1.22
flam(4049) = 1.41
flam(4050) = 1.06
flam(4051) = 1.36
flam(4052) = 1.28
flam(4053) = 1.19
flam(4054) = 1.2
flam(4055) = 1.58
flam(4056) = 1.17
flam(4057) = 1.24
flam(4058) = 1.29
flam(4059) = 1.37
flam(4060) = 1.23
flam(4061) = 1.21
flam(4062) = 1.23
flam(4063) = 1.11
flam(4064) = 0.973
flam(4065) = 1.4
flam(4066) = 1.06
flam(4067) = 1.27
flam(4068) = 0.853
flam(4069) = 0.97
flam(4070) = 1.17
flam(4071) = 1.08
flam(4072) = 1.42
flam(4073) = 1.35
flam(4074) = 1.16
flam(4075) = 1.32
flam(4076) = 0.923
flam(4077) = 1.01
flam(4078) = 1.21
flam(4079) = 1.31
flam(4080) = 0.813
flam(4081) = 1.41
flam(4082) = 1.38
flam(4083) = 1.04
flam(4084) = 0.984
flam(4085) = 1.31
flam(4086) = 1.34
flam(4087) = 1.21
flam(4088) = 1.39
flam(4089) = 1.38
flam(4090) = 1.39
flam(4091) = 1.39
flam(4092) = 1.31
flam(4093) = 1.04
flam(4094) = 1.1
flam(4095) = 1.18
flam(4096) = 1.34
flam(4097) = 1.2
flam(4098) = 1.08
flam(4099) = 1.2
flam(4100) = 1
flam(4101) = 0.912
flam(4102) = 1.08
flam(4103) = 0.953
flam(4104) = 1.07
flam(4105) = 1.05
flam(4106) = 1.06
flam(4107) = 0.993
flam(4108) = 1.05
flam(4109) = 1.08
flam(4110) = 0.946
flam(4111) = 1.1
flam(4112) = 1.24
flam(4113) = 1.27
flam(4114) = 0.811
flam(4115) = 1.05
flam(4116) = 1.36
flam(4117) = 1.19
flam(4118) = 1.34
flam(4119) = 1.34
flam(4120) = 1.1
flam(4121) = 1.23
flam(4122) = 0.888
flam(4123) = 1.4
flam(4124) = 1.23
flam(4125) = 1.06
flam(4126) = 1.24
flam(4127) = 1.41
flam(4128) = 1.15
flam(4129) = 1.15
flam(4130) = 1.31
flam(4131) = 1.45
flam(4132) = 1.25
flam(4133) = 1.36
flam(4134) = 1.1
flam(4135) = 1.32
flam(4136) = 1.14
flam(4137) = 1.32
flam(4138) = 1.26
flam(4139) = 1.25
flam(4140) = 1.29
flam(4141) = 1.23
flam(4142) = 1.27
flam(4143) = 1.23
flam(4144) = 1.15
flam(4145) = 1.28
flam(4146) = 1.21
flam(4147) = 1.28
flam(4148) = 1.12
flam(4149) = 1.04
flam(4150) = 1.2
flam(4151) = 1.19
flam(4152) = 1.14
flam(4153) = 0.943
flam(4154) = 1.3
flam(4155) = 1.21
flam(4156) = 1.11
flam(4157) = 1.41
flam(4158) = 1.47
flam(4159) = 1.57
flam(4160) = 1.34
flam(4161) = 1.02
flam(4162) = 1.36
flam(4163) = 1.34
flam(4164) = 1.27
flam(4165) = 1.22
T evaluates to 1.8 angstrom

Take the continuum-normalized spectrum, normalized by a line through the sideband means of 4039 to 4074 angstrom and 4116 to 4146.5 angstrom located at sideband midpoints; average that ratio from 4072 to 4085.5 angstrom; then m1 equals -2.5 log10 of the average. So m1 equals 0.04 mag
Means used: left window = 1.22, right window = 1.24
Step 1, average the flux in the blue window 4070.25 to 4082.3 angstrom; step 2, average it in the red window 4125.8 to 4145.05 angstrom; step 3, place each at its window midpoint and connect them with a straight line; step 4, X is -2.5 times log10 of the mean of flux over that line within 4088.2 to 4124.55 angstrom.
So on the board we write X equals 0.070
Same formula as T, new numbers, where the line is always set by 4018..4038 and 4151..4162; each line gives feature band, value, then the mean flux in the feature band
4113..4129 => 0.81 angstrom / 1.19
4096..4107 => 1.58 angstrom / 1.07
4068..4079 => 0.83 angstrom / 1.15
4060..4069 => 0.82 angstrom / 1.13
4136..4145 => 0.05 angstrom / 1.25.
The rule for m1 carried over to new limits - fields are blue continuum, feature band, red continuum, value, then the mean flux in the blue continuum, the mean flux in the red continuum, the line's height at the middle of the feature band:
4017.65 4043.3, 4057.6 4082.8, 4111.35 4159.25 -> 0.06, 1.26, 1.22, 1.25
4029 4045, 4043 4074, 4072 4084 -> 0.01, 1.24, 1.18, 1.21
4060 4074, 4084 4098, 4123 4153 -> -0.07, 1.16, 1.23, 1.18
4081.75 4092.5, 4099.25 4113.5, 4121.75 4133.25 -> 0.19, 1.28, 1.25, 1.27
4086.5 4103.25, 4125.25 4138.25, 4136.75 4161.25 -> -0.04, 1.19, 1.23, 1.22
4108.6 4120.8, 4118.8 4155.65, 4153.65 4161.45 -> 0.01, 1.15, 1.31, 1.23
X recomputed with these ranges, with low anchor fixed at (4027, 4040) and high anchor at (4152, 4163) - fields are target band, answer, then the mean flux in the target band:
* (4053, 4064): 0.02 mag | 1.25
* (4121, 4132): 0.04 mag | 1.23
